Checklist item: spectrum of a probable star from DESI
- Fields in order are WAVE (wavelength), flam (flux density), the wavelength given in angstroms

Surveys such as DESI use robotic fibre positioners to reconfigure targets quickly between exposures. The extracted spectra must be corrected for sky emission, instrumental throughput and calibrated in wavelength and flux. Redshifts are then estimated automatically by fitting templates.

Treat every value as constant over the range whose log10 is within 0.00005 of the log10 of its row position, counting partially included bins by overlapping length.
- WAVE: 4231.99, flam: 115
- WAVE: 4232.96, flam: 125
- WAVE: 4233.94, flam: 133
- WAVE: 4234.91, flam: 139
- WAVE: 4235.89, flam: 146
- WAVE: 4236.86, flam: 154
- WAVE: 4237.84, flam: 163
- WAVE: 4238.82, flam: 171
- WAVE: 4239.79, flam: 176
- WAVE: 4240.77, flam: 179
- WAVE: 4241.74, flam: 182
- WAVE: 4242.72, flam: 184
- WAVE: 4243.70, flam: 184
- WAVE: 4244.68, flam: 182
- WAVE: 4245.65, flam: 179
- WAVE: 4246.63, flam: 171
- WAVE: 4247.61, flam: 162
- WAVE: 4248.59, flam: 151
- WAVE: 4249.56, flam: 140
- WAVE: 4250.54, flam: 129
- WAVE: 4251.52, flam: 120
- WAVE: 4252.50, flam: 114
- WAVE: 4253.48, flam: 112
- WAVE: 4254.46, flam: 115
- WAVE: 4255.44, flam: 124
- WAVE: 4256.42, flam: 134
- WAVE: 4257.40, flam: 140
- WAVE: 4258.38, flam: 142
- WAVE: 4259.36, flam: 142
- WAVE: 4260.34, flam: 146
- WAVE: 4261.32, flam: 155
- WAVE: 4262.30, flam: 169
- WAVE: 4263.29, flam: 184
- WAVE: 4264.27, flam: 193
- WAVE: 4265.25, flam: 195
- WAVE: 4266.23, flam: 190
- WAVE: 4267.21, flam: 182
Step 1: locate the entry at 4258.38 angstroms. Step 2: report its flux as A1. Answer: 142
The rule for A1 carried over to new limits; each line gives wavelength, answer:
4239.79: 176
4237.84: 163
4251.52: 120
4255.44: 124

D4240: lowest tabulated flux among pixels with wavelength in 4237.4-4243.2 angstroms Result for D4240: 163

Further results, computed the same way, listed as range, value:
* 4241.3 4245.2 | 182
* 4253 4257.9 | 112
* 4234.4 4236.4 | 139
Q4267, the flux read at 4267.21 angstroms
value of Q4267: 182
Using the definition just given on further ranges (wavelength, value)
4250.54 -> 129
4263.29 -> 184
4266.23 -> 190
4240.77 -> 179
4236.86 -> 154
